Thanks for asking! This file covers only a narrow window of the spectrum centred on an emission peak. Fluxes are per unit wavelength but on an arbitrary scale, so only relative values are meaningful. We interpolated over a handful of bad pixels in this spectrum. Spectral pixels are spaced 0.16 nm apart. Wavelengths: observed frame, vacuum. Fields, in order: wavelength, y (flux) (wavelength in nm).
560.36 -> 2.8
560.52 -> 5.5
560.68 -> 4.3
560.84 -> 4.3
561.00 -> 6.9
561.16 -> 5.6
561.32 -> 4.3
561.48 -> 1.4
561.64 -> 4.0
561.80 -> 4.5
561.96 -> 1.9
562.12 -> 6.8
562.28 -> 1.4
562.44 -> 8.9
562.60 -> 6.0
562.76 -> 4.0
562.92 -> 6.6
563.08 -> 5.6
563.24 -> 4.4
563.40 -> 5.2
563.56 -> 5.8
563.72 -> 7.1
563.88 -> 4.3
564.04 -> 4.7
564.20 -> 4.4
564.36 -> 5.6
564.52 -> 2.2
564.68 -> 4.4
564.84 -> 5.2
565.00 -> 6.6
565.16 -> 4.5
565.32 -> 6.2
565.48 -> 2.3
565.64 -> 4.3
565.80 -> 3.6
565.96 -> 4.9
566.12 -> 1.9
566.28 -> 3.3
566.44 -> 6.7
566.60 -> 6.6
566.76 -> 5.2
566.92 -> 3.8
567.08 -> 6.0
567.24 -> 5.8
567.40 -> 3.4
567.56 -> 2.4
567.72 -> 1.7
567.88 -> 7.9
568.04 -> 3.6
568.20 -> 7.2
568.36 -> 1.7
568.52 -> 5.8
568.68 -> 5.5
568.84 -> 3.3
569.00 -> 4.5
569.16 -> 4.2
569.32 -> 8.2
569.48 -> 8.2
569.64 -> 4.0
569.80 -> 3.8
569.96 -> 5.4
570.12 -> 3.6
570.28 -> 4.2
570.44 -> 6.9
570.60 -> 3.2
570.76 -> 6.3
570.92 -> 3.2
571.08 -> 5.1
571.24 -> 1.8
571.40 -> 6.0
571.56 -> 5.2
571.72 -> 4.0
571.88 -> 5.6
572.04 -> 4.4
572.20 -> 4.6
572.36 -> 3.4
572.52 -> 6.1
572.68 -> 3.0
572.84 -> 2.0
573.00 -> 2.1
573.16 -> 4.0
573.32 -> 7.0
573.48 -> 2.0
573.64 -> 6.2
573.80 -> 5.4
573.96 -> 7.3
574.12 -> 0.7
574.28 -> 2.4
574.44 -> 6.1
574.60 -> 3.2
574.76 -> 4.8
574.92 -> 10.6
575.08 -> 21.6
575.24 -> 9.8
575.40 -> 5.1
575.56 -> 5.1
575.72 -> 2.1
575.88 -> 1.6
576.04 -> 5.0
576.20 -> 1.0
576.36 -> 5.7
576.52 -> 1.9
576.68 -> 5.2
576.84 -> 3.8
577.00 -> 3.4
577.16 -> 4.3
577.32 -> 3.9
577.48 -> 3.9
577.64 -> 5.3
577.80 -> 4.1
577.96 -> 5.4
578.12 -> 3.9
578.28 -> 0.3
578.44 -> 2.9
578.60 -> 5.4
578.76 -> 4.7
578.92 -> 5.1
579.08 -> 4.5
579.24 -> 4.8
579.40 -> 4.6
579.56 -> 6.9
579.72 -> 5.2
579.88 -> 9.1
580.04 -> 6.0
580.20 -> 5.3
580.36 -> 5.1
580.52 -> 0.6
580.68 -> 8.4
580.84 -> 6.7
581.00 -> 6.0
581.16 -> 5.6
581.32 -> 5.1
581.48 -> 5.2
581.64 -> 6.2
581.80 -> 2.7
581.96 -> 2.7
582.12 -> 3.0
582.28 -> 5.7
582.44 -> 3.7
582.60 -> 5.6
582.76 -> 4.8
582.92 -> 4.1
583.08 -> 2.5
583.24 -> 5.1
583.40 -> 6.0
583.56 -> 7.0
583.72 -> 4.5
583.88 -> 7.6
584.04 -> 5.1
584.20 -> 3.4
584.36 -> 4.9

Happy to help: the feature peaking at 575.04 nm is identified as H-beta 4861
